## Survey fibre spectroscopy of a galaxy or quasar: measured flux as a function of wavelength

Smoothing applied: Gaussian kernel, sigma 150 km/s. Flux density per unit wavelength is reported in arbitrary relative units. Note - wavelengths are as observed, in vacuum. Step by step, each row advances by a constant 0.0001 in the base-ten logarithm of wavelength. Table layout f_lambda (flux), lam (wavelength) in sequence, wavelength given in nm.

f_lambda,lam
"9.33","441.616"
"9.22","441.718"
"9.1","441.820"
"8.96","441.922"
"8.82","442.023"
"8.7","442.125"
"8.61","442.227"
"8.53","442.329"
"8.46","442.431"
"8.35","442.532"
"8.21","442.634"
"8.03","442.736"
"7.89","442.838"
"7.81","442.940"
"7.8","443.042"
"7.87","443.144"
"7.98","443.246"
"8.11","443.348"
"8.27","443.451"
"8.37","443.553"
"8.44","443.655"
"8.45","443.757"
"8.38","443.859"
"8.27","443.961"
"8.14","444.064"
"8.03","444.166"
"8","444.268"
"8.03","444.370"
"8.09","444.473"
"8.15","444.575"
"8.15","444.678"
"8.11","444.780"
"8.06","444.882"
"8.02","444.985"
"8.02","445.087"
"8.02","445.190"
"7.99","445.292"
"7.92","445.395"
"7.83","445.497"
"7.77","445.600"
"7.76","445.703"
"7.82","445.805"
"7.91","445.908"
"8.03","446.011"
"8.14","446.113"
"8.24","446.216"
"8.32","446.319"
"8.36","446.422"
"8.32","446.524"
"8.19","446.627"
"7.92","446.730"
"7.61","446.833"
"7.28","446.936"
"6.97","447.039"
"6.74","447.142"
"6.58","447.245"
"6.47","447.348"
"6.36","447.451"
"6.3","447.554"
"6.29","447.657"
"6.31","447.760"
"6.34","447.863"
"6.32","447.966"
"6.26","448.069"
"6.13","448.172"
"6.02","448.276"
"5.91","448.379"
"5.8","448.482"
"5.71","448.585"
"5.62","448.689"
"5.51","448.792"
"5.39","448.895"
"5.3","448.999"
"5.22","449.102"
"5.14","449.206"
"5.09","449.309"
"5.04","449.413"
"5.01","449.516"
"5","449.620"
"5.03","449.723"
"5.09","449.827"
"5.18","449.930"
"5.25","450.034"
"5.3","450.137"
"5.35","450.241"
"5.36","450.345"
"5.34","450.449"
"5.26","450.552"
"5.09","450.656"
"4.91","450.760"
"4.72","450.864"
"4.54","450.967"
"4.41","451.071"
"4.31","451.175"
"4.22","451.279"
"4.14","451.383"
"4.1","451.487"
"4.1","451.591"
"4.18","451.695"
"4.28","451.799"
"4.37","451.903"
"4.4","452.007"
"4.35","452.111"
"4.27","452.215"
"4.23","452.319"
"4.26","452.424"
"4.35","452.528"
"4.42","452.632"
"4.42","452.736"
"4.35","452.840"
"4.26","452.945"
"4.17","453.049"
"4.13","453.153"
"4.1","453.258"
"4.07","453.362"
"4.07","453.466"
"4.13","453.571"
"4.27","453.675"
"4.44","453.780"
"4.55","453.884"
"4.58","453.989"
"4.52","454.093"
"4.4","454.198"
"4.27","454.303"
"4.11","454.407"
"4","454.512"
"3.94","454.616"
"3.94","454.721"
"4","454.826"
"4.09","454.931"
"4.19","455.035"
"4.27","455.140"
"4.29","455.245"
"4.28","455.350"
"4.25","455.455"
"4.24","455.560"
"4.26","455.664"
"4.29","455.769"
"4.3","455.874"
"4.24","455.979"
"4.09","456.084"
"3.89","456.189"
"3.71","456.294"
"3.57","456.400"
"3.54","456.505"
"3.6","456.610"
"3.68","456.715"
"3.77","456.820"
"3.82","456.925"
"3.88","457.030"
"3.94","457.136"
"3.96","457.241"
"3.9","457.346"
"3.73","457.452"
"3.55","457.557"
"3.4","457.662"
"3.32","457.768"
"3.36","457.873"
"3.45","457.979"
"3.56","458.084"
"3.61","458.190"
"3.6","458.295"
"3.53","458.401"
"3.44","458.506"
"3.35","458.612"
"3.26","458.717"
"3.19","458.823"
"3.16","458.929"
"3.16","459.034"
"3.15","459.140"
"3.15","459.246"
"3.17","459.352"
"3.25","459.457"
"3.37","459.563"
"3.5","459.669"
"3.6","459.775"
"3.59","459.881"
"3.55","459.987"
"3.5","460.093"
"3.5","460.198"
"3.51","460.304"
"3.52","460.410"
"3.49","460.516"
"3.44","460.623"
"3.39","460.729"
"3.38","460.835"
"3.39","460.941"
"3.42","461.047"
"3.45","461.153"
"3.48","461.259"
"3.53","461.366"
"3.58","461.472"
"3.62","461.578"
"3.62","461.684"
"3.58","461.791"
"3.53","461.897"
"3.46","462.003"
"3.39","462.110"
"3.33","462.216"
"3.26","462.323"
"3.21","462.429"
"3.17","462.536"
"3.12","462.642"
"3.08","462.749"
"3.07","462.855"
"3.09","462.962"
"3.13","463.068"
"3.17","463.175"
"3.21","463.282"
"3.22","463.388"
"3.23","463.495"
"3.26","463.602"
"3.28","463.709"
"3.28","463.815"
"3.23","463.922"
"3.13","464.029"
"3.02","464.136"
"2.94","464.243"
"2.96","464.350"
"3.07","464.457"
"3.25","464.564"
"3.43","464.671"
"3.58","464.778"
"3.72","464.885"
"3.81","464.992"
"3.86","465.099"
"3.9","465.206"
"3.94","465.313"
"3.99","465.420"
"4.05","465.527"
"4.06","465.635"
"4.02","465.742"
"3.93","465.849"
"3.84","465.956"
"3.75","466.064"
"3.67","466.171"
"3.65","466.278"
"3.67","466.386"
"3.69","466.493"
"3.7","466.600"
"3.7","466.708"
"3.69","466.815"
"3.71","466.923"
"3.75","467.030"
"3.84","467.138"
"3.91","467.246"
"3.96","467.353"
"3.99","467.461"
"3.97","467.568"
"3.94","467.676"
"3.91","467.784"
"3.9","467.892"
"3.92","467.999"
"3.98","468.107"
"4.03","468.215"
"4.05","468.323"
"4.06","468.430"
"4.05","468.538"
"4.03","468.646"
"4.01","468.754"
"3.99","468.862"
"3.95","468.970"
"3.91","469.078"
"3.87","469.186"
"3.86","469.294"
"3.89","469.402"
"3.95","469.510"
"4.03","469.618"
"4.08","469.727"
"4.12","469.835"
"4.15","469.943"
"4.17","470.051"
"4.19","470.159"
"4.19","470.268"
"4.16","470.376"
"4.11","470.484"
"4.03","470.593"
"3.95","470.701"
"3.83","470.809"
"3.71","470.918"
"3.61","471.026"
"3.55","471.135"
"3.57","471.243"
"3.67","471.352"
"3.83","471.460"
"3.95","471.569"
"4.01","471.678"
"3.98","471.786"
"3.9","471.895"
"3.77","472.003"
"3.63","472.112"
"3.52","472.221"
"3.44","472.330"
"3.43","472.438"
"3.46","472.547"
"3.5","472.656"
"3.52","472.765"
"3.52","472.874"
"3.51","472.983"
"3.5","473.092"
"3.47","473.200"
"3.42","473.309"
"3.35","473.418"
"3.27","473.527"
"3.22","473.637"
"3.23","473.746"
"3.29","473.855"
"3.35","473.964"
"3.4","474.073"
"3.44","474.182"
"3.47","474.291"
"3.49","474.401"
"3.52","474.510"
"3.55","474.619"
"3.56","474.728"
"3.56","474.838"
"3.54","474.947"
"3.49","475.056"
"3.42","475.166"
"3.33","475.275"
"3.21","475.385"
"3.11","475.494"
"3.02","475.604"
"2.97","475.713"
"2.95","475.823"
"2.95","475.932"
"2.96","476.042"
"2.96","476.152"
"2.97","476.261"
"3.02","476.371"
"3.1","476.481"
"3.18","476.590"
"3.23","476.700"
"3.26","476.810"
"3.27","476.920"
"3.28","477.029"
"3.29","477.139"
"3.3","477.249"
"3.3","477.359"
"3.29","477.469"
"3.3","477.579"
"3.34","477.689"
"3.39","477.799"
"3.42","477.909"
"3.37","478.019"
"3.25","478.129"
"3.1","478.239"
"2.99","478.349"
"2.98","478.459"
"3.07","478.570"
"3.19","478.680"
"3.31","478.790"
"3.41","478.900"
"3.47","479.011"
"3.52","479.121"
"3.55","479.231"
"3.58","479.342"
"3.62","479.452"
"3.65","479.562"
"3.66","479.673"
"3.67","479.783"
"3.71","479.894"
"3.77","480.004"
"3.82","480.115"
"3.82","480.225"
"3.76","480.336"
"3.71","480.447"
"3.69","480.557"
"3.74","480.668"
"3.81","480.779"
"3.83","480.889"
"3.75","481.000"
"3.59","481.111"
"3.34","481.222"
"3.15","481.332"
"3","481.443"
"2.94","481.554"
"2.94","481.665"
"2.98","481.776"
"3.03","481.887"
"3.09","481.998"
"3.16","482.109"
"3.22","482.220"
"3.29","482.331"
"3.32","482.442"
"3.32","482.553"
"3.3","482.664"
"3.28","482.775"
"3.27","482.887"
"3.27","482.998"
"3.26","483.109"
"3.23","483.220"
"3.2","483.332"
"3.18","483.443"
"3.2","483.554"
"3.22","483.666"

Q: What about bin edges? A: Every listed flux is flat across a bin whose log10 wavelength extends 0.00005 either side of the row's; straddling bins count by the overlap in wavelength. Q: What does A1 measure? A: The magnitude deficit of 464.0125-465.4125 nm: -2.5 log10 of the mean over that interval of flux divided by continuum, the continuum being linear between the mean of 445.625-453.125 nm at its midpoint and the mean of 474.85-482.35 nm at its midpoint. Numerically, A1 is 0.27 mag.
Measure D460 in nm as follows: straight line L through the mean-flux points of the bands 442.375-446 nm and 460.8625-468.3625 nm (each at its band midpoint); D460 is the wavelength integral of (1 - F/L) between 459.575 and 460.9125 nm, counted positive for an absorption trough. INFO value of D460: 0.31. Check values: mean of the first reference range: 8.07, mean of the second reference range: 3.56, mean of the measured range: 3.49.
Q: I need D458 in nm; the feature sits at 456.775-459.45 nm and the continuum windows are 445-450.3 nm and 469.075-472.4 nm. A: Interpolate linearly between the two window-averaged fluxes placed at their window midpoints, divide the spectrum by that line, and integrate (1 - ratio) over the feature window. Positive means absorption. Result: 0.935 nm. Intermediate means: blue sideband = 6.58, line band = 3.49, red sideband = 3.89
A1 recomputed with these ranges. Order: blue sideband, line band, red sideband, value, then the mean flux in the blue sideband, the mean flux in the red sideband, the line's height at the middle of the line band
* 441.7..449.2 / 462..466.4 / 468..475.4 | 0.36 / 7.54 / 3.72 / 4.81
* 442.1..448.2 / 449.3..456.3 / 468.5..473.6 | 0.43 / 7.76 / 3.8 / 6.59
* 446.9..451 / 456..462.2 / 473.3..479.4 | 0.33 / 5.66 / 3.28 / 4.78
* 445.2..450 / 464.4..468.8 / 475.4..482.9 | 0.20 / 6.6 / 3.32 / 4.63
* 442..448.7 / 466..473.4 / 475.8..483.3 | 0.19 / 7.64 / 3.33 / 4.57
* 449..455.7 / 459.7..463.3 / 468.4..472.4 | 0.23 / 4.5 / 3.91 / 4.2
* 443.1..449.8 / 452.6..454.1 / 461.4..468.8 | 0.33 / 7.13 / 3.6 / 5.82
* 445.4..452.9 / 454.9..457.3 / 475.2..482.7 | 0.29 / 5.78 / 3.32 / 5.21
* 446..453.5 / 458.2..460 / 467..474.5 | 0.37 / 5.49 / 3.78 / 4.72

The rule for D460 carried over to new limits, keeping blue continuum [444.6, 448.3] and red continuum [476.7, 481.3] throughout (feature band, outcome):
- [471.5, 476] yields 0.73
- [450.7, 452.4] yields 0.61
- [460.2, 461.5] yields 0.51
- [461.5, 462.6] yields 0.42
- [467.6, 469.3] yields 0.28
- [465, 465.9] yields 0.20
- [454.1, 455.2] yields 0.39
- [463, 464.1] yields 0.44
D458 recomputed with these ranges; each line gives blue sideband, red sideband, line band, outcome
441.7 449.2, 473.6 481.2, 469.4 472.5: 0.256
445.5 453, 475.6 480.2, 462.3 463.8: 0.455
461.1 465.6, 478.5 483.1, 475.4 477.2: 0.168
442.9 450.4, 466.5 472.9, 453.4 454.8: 0.408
